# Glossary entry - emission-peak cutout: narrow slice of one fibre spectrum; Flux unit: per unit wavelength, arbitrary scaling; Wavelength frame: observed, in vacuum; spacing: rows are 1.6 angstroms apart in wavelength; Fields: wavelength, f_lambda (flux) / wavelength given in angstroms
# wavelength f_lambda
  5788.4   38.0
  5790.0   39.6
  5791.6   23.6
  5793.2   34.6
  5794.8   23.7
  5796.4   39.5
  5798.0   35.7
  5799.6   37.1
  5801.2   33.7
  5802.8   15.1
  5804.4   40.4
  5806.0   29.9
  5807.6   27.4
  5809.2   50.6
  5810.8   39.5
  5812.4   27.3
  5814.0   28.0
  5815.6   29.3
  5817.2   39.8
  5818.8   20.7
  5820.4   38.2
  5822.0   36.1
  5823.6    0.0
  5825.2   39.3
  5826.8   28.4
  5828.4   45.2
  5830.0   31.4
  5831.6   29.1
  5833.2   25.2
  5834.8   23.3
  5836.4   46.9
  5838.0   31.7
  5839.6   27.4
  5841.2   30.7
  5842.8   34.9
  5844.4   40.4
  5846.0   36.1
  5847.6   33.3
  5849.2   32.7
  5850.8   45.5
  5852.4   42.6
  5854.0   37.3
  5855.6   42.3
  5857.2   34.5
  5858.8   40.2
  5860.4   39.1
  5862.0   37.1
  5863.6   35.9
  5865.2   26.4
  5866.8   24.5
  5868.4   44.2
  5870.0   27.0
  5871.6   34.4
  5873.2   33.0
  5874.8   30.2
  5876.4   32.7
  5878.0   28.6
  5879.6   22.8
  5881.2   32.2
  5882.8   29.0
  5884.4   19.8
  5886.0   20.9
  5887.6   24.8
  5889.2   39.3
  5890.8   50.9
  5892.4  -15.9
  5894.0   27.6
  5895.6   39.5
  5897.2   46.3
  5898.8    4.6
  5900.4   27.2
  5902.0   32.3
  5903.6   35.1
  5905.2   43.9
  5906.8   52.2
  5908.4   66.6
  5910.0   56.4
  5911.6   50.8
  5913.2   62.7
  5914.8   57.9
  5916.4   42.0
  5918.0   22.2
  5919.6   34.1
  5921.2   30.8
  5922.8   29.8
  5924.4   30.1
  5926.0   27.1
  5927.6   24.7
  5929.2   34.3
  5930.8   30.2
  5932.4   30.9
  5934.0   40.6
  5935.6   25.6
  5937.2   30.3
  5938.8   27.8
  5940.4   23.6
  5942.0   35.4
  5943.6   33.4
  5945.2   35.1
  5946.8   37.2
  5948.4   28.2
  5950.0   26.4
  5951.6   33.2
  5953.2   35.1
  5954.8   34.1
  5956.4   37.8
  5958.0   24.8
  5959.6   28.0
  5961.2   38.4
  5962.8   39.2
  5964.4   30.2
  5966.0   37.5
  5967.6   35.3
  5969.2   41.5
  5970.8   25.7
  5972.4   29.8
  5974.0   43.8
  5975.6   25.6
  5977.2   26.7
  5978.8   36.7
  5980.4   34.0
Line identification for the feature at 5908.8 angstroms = [O III]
